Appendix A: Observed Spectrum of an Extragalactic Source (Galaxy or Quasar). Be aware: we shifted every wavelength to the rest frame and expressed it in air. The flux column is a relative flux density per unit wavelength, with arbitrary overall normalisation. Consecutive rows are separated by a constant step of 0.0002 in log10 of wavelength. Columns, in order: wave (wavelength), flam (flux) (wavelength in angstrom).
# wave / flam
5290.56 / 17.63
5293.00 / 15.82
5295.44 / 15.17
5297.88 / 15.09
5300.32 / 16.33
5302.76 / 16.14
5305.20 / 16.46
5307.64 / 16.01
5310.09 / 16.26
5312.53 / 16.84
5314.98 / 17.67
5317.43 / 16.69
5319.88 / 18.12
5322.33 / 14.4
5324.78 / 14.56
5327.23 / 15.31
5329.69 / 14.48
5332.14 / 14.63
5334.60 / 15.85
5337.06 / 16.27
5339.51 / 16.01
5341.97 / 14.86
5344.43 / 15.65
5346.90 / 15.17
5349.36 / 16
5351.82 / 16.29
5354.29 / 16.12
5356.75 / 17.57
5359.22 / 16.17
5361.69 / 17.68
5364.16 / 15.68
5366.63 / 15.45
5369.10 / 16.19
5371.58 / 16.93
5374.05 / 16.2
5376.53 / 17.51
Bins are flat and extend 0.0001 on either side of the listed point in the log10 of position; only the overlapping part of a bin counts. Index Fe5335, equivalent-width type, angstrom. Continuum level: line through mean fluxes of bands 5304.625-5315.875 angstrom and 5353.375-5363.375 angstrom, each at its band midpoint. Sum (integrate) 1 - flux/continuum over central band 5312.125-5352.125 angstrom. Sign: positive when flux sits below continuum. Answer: 2.3 angstrom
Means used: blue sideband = 16.6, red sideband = 16.9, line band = 15.8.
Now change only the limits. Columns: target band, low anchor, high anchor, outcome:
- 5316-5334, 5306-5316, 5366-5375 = 1.17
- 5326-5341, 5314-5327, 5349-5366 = 0.81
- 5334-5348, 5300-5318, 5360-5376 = 0.71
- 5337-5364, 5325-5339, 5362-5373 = -0.63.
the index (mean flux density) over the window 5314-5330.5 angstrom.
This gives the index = 15.9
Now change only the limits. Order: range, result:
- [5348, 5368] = 16.4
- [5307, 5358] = 15.9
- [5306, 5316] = 16.7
